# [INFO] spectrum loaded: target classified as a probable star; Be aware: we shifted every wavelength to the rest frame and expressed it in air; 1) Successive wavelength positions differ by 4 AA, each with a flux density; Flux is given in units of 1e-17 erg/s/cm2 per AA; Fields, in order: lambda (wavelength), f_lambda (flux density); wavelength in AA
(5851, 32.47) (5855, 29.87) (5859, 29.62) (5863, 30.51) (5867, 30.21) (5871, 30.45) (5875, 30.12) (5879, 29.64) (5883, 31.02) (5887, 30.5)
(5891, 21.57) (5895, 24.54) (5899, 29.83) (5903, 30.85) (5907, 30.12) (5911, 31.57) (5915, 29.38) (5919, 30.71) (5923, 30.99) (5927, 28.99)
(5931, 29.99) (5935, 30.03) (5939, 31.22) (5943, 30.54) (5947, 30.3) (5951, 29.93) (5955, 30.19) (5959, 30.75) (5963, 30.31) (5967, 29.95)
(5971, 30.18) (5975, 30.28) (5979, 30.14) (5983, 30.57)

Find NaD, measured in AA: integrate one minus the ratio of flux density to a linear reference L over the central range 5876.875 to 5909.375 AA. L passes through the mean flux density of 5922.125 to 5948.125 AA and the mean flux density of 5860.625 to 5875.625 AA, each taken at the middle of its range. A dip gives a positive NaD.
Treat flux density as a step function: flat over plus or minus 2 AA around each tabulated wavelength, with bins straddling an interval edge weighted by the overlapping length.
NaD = 1.9 AA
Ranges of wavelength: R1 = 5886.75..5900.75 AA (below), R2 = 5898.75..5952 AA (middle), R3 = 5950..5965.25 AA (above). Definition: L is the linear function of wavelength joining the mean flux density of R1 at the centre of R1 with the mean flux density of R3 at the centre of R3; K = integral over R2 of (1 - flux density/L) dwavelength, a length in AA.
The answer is -4.2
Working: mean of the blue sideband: 26.1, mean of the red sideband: 30.3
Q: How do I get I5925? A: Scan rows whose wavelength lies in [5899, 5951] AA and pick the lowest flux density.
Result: 28.99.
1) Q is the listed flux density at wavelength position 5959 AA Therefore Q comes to 30.75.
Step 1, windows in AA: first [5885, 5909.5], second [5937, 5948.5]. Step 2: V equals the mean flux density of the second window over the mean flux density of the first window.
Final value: 1.10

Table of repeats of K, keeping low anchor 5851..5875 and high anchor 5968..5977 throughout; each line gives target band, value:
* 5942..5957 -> 0.0 AA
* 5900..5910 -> -0.1 AA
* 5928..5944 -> -0.1 AA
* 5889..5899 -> 1.9 AA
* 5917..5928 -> 0.0 AA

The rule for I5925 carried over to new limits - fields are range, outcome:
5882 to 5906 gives 21.57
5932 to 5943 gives 30.03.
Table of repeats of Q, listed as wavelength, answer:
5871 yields 30.45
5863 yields 30.51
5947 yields 30.3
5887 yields 30.5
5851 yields 32.47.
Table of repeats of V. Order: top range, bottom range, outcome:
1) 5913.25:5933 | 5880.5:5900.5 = 1.09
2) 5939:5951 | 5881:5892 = 1.08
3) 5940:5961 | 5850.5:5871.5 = 1.00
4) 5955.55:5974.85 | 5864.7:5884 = 1.00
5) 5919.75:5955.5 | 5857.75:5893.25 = 1.03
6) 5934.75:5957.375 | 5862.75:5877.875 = 1.00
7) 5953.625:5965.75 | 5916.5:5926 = 0.99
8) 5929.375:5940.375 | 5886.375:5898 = 1.20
